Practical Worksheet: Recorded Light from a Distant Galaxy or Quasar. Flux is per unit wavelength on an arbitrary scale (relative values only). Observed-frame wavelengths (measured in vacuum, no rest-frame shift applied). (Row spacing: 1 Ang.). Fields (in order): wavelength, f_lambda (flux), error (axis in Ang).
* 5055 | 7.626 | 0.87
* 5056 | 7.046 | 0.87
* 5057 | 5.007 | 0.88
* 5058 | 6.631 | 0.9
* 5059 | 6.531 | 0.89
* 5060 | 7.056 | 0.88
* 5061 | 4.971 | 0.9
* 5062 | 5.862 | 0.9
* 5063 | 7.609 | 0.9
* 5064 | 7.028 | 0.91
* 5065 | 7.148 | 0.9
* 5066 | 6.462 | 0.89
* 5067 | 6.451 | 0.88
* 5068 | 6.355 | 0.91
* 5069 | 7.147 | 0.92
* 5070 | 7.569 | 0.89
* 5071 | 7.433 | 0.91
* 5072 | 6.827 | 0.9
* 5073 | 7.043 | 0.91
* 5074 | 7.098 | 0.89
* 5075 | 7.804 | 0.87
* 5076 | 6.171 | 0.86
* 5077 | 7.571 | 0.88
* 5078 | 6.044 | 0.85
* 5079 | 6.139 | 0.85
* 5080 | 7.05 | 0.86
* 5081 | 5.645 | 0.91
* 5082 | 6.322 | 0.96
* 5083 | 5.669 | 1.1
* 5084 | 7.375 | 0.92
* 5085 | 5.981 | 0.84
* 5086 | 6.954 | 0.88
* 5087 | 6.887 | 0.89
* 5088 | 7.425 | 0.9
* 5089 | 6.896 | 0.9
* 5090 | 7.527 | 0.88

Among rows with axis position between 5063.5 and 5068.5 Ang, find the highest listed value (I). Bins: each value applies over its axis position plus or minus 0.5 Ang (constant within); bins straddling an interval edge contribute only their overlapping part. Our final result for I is 7.148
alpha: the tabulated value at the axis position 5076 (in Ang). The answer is 6.171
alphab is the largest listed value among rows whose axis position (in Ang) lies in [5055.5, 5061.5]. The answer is 7.056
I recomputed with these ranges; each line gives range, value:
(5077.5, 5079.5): 6.139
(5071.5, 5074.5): 7.098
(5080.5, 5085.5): 7.375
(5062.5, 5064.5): 7.609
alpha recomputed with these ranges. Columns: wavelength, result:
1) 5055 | 7.626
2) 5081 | 5.645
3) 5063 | 7.609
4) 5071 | 7.433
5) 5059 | 6.531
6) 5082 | 6.322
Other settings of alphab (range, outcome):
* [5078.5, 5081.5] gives 7.05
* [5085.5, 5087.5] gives 6.954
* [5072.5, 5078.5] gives 7.804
